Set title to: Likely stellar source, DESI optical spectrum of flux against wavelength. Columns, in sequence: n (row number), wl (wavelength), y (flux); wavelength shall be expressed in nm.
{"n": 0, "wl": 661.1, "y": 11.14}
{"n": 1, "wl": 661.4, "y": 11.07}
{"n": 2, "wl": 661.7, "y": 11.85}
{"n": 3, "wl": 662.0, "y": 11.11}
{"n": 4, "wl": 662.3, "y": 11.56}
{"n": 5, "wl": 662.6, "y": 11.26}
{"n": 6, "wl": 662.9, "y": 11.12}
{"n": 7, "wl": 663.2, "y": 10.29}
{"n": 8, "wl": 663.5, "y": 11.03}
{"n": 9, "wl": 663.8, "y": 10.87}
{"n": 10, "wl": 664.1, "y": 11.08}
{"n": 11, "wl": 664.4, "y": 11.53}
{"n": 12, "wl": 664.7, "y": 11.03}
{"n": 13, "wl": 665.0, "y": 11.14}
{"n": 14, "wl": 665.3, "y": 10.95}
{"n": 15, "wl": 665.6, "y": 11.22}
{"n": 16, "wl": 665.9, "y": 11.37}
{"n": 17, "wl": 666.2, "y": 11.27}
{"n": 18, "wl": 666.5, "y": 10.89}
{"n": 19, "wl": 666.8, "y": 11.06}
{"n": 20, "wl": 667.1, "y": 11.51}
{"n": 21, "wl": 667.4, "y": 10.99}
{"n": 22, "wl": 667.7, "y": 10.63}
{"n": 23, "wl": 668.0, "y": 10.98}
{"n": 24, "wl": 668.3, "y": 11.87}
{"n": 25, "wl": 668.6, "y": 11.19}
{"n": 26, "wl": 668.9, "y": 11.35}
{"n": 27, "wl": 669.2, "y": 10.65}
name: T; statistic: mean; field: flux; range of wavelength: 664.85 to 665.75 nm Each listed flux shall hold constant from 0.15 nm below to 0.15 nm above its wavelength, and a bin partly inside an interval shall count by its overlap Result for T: 11.1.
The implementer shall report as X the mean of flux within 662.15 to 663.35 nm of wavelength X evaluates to 11.1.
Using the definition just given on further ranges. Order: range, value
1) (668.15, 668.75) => 11.5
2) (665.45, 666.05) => 11.3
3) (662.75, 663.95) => 10.8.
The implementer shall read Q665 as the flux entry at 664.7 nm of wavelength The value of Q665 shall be 11.03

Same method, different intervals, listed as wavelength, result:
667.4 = 10.99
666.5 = 10.89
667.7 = 10.63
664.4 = 11.53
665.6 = 11.22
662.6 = 11.26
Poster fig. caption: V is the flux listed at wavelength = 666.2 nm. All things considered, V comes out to 11.27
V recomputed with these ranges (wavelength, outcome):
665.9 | 11.37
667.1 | 11.51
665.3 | 10.95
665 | 11.14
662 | 11.11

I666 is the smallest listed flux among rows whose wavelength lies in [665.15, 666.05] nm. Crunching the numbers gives 10.95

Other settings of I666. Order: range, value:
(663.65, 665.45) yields 10.87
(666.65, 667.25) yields 11.06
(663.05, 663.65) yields 10.29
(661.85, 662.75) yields 11.11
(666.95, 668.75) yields 10.63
